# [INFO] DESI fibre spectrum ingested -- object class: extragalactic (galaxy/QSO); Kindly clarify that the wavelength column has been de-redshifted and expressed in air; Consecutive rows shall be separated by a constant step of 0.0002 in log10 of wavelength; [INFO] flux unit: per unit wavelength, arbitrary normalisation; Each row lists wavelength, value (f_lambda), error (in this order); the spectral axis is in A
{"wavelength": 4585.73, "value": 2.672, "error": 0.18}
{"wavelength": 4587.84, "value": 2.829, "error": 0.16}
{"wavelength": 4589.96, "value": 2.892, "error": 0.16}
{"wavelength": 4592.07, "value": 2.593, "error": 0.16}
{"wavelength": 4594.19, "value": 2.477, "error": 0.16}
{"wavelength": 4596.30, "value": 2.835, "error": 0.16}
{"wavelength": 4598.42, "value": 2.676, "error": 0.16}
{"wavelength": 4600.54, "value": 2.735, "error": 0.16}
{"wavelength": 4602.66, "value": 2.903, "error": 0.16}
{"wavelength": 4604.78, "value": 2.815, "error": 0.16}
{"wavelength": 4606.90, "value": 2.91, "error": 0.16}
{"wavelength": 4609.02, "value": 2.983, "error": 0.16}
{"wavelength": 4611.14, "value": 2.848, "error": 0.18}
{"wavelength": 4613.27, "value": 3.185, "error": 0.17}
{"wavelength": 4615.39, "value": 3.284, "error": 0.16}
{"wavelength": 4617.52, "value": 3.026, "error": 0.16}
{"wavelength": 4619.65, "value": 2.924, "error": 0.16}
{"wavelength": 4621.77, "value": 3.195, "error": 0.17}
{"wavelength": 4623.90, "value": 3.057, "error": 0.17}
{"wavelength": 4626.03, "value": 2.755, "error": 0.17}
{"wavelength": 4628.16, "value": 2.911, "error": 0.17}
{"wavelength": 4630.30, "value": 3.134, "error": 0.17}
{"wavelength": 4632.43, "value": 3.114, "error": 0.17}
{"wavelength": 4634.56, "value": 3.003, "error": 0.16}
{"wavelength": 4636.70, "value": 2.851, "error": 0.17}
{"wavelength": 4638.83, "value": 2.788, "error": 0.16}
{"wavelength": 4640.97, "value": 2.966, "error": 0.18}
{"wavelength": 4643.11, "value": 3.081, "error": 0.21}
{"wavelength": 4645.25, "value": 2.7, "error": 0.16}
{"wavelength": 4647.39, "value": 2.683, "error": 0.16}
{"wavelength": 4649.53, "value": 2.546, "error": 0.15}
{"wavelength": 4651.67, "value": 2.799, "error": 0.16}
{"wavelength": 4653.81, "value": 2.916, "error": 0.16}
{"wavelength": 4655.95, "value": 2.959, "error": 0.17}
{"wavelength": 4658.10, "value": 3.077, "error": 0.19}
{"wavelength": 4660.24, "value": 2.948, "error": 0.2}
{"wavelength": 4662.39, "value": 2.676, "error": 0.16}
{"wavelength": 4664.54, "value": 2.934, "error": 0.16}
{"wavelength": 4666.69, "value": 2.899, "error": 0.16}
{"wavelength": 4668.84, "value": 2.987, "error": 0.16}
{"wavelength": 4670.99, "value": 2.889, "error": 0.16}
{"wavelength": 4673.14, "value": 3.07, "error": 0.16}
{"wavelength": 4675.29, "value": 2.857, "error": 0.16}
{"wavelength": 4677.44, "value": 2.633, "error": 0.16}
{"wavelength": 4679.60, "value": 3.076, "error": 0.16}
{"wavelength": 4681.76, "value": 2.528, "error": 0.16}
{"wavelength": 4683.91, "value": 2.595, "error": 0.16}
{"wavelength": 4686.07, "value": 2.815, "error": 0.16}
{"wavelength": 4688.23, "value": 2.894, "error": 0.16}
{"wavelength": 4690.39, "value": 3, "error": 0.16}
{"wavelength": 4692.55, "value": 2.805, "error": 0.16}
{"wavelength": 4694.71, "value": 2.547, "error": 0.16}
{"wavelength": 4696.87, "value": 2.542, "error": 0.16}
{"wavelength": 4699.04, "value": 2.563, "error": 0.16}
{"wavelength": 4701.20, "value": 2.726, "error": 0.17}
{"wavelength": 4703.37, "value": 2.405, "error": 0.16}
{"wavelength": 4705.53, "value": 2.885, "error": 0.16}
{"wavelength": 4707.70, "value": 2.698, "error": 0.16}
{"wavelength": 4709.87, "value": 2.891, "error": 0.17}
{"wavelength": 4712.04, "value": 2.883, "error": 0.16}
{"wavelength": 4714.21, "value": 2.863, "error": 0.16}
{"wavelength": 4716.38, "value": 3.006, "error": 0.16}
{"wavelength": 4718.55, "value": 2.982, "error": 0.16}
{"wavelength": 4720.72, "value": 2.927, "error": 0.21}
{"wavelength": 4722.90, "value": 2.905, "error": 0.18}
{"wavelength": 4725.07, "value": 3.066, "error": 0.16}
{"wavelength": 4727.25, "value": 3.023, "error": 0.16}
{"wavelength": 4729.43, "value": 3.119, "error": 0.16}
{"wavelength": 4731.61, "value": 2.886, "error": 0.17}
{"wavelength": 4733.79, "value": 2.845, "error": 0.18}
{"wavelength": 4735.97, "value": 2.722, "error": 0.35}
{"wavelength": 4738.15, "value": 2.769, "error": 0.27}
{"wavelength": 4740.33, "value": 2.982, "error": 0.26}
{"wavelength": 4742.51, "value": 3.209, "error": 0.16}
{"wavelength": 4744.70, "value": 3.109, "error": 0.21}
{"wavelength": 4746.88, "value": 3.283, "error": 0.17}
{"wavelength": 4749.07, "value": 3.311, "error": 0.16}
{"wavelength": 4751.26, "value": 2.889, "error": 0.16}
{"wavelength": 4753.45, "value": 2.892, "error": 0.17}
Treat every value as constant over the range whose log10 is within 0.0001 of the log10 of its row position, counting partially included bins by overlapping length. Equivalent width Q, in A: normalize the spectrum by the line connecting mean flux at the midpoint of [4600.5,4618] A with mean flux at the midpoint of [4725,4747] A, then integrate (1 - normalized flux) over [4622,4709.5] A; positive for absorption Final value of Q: 4.2 A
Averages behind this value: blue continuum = 2.98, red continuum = 2.99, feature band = 2.84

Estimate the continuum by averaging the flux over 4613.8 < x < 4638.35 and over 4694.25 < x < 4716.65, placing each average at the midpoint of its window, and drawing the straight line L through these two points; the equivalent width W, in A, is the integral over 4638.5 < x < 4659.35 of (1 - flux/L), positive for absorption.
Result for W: 0.6 A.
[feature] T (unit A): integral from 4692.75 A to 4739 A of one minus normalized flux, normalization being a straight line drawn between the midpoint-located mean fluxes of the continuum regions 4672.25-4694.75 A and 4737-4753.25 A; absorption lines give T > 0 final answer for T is 2.0 A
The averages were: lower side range 2.81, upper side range 3.07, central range 2.82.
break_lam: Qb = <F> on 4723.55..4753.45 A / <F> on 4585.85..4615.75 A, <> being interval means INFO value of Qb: 1.1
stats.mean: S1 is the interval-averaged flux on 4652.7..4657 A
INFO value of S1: 2.94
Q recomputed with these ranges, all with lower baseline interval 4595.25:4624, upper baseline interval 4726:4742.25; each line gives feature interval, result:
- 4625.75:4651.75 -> 0.6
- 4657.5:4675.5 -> 0.1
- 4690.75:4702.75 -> 1.2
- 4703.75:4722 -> 0.3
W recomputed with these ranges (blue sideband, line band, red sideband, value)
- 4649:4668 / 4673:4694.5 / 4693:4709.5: -0.5 A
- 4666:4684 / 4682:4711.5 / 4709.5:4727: 1.8 A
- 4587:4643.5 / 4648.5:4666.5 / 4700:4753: 0.4 A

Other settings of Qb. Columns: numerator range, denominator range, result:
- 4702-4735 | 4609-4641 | 0.96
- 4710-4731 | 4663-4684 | 1.04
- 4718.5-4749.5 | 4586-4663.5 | 1.04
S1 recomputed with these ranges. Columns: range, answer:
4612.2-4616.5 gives 3.23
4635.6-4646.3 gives 2.88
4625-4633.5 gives 2.98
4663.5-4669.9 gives 2.94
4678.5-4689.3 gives 2.78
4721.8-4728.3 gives 3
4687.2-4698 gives 2.76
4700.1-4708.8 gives 2.68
